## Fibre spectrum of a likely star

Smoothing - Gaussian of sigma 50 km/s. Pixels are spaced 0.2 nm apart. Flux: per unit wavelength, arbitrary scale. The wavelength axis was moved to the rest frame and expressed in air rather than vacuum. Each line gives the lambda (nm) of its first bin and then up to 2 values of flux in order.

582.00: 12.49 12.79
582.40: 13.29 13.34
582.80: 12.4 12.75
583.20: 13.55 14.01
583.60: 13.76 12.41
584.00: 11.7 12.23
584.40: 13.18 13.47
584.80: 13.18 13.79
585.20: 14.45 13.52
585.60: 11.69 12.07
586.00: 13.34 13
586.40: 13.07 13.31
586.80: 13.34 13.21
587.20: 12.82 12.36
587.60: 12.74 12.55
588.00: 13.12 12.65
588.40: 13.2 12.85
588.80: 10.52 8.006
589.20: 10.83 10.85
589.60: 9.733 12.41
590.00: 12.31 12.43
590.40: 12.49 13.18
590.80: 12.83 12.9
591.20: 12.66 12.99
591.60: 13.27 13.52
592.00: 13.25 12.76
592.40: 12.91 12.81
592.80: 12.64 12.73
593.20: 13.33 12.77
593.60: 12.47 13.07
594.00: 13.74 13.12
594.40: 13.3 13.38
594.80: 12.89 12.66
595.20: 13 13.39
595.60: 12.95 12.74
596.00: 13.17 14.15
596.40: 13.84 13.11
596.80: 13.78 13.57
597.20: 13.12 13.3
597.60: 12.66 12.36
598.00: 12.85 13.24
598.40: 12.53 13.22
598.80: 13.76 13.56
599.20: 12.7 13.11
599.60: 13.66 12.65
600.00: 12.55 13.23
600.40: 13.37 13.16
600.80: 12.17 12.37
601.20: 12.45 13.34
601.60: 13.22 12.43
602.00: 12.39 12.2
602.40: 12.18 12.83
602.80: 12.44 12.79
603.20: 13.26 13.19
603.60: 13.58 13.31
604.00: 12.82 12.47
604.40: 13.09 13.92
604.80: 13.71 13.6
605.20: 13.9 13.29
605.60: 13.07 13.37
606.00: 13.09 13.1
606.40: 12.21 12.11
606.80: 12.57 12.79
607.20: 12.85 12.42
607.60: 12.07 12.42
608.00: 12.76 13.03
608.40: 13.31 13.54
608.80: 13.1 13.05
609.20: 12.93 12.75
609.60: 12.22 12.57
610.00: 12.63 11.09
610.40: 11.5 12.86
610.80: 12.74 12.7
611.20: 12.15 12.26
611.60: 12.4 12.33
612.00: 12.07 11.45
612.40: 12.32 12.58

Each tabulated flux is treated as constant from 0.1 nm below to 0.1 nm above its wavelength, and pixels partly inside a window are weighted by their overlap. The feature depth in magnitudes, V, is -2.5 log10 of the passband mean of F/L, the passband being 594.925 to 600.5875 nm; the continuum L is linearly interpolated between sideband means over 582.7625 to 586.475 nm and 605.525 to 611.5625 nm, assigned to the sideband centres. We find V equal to -0.03 mag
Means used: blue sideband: 13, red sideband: 12.6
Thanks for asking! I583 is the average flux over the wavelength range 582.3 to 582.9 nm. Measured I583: 13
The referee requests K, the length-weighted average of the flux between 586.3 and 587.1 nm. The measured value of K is 13.2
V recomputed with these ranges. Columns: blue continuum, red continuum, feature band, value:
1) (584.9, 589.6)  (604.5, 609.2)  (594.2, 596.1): -0.033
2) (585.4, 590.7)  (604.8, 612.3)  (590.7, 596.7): -0.060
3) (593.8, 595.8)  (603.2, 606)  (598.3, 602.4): 0.029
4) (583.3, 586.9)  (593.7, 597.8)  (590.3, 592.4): 0.015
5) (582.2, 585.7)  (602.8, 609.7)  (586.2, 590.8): 0.074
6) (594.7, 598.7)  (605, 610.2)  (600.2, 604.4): 0.013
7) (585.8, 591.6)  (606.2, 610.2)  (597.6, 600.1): -0.041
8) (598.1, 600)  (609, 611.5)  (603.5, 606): -0.048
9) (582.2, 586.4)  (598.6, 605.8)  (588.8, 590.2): 0.205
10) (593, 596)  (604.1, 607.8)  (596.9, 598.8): 0.000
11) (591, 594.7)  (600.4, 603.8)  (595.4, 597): -0.038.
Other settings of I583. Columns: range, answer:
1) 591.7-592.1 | 13.4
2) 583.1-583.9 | 13.4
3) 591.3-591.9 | 13.3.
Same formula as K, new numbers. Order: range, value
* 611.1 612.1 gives 12.2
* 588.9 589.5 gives 9.9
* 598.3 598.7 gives 12.9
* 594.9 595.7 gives 13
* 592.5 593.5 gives 12.9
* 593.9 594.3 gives 13.4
